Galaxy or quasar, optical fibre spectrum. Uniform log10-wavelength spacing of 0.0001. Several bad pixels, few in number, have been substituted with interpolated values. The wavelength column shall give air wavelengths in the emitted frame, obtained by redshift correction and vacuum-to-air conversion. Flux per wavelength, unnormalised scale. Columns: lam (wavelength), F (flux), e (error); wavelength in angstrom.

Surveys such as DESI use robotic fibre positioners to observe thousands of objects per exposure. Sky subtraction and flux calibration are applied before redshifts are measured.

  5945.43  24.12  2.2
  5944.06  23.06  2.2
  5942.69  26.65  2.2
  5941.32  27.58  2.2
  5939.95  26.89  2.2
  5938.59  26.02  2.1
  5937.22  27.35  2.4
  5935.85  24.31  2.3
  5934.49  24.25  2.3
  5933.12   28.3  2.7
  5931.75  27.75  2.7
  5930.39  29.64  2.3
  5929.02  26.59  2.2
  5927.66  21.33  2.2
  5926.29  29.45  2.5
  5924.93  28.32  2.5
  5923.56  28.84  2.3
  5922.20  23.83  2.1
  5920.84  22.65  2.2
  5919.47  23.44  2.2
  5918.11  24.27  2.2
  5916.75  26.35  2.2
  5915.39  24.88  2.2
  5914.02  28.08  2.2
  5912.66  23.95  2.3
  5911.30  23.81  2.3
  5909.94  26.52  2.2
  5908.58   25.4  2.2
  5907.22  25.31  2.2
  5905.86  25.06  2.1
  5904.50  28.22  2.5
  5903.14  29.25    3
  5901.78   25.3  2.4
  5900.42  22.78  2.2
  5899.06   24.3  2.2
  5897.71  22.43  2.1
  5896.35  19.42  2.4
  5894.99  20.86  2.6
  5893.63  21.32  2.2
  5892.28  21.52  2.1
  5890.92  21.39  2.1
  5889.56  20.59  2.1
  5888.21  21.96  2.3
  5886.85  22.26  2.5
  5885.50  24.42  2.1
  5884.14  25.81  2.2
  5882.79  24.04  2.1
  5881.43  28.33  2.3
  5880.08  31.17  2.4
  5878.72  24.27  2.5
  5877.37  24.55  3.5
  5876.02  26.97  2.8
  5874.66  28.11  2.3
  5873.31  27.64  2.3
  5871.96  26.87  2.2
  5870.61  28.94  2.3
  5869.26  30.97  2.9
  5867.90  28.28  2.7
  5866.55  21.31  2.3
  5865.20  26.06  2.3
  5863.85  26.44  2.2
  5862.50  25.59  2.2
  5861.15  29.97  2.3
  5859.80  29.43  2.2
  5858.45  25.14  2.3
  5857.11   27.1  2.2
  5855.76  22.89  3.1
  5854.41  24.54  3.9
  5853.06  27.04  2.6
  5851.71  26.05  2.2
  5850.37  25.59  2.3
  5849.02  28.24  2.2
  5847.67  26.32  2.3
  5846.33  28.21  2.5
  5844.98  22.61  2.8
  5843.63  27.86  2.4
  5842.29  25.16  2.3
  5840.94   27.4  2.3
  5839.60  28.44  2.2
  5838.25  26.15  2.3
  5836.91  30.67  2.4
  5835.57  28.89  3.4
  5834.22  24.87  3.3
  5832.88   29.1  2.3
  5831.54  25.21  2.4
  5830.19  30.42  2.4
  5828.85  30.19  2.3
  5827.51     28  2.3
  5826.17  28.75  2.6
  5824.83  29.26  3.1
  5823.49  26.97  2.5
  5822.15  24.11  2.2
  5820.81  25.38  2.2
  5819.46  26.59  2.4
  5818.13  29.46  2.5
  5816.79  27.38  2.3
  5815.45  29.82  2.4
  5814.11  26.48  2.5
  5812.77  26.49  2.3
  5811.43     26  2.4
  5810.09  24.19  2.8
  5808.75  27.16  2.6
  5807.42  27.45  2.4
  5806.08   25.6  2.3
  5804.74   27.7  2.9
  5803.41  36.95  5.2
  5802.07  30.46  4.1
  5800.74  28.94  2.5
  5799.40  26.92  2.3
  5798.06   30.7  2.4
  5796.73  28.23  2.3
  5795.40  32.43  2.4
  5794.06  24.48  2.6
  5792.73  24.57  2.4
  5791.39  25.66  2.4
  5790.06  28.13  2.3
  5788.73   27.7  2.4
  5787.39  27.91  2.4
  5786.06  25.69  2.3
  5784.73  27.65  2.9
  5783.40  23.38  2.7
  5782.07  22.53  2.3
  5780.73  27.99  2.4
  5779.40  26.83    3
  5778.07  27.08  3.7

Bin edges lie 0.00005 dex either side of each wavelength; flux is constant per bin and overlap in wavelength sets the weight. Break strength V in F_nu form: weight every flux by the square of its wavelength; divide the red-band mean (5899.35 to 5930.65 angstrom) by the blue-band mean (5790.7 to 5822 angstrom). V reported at 0.96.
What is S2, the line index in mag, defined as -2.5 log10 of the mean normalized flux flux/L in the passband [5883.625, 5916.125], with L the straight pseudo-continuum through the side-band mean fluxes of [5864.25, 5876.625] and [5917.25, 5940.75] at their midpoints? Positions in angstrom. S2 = 0.12 mag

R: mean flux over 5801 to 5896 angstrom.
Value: 26.6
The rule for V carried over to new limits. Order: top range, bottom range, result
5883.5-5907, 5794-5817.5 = 0.85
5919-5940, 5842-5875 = 1.01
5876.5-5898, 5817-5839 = 0.86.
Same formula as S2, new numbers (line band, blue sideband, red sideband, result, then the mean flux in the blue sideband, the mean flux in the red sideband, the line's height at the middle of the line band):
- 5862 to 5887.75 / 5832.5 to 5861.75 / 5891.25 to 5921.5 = -0.030 mag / 26.9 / 24.3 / 25.7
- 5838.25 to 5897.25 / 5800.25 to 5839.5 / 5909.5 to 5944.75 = 0.059 mag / 27.9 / 25.9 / 27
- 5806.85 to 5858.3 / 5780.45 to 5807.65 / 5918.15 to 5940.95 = 0.010 mag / 27.7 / 26.2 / 27.2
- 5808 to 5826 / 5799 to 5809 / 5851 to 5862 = 0.058 mag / 29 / 26.5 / 28.4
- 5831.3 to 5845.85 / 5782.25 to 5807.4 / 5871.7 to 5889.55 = -0.011 mag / 27.8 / 25.7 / 26.7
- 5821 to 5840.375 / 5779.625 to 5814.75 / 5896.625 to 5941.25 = -0.038 mag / 27.4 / 25.7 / 26.9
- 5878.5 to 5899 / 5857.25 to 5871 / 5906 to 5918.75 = 0.130 mag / 27.2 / 25.4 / 26.3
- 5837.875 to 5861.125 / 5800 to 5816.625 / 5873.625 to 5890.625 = -0.001 mag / 28.1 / 25.2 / 26.4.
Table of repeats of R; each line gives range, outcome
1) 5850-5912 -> 25.3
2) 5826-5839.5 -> 28.2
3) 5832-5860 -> 26.7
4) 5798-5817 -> 28.1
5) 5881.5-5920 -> 24.1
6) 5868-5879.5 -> 27.4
